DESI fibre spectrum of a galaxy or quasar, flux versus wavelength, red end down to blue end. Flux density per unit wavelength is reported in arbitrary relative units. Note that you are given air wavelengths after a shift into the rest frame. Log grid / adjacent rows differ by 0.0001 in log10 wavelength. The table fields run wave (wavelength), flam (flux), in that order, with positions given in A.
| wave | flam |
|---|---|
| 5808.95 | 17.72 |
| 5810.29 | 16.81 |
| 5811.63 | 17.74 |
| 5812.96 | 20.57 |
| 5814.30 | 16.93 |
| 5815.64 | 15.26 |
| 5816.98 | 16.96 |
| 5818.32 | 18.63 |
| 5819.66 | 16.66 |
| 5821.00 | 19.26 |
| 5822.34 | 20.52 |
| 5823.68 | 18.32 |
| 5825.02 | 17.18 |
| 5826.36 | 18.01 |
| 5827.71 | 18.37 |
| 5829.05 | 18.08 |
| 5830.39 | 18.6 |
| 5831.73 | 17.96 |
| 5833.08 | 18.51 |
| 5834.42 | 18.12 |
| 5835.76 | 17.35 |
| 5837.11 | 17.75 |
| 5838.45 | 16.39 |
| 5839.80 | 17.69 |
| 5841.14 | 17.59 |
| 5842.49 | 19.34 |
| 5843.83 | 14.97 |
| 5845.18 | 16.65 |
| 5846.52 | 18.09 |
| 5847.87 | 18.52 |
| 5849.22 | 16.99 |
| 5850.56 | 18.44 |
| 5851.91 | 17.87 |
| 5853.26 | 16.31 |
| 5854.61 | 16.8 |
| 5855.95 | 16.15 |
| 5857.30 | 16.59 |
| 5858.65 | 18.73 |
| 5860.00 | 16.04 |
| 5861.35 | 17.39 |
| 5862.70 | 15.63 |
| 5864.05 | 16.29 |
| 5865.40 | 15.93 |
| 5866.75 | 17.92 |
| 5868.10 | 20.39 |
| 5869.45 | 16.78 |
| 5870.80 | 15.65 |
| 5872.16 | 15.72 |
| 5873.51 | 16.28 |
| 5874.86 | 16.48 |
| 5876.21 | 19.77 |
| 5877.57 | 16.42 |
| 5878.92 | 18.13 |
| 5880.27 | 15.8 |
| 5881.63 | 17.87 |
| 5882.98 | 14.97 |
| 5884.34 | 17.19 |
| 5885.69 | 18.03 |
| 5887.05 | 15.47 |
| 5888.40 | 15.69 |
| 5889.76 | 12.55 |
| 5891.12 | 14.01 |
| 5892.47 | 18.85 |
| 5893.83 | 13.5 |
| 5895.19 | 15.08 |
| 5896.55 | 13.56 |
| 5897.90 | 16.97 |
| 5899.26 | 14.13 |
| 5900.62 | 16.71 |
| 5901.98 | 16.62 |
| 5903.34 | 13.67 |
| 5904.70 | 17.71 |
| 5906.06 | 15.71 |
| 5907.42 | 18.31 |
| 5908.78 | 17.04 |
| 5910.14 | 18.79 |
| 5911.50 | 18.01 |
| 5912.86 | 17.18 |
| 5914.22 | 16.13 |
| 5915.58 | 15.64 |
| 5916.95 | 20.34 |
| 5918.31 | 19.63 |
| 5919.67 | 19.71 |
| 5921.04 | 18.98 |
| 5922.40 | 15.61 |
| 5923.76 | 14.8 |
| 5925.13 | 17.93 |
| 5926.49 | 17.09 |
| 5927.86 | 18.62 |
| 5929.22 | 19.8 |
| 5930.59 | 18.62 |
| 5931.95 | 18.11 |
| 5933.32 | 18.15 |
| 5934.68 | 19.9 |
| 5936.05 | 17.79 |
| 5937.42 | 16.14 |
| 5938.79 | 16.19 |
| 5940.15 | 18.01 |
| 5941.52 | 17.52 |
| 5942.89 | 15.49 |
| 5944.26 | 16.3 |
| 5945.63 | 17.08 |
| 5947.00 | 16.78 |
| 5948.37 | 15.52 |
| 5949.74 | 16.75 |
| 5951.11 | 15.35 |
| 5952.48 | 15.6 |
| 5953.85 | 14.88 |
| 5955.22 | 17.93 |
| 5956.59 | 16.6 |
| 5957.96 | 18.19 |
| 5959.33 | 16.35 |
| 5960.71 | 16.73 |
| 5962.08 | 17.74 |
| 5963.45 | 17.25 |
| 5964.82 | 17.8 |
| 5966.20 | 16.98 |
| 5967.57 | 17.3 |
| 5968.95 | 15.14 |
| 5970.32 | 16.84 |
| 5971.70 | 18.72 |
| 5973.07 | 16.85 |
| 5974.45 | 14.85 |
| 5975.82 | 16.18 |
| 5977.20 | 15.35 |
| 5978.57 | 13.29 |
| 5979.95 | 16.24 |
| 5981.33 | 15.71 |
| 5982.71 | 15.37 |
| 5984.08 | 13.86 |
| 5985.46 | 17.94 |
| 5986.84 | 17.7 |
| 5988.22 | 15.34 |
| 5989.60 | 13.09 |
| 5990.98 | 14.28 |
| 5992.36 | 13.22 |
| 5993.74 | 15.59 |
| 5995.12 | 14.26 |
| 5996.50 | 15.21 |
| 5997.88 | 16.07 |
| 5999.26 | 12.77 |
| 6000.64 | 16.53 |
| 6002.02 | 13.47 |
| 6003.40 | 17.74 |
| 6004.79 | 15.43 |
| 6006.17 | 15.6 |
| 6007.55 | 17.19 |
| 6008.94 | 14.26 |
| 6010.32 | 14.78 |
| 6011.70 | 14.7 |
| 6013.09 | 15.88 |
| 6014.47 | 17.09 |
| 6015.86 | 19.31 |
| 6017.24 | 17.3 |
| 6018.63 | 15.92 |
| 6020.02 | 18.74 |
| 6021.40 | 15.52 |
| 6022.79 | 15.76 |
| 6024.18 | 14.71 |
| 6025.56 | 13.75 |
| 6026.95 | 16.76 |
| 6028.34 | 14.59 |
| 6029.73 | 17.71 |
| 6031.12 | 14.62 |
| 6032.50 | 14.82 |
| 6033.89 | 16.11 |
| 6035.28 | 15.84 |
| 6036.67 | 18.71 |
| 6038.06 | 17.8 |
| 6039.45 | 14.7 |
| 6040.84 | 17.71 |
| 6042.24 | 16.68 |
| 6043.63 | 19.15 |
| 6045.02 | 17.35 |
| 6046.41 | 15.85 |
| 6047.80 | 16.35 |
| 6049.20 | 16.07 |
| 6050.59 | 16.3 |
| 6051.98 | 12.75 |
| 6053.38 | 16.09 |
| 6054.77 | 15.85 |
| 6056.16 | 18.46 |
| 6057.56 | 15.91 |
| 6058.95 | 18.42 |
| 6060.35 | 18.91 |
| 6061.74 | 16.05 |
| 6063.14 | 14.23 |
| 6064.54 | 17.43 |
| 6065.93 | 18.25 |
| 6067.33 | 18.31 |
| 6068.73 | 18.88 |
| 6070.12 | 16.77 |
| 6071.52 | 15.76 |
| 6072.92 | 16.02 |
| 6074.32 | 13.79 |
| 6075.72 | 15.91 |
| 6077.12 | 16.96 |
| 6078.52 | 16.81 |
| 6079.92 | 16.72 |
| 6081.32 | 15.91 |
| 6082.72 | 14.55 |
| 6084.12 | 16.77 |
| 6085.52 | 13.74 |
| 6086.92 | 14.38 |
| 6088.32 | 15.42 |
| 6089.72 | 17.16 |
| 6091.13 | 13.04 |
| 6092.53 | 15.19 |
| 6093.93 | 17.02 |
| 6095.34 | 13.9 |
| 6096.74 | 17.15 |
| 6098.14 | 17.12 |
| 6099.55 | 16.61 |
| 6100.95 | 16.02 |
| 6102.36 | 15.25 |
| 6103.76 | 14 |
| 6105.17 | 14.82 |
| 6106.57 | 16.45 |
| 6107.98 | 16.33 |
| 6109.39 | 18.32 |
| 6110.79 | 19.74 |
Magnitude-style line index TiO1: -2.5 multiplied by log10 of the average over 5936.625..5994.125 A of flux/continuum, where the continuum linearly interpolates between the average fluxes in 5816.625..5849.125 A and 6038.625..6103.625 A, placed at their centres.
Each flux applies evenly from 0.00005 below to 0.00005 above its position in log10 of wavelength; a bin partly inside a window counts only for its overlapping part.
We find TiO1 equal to 0.05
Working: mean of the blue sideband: 17.9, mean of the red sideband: 16.2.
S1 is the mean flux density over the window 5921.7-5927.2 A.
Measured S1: 16.4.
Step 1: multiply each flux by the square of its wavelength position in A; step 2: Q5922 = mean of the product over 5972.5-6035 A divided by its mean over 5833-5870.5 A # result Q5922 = 0.95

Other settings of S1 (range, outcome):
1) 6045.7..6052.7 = 15.5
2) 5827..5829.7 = 18.2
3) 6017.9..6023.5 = 16.5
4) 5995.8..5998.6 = 15.6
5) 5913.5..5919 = 17.9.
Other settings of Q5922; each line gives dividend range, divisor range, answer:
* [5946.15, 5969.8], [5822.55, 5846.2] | 0.98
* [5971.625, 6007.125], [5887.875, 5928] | 0.95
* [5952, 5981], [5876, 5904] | 1.07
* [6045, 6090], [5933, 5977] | 1.01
